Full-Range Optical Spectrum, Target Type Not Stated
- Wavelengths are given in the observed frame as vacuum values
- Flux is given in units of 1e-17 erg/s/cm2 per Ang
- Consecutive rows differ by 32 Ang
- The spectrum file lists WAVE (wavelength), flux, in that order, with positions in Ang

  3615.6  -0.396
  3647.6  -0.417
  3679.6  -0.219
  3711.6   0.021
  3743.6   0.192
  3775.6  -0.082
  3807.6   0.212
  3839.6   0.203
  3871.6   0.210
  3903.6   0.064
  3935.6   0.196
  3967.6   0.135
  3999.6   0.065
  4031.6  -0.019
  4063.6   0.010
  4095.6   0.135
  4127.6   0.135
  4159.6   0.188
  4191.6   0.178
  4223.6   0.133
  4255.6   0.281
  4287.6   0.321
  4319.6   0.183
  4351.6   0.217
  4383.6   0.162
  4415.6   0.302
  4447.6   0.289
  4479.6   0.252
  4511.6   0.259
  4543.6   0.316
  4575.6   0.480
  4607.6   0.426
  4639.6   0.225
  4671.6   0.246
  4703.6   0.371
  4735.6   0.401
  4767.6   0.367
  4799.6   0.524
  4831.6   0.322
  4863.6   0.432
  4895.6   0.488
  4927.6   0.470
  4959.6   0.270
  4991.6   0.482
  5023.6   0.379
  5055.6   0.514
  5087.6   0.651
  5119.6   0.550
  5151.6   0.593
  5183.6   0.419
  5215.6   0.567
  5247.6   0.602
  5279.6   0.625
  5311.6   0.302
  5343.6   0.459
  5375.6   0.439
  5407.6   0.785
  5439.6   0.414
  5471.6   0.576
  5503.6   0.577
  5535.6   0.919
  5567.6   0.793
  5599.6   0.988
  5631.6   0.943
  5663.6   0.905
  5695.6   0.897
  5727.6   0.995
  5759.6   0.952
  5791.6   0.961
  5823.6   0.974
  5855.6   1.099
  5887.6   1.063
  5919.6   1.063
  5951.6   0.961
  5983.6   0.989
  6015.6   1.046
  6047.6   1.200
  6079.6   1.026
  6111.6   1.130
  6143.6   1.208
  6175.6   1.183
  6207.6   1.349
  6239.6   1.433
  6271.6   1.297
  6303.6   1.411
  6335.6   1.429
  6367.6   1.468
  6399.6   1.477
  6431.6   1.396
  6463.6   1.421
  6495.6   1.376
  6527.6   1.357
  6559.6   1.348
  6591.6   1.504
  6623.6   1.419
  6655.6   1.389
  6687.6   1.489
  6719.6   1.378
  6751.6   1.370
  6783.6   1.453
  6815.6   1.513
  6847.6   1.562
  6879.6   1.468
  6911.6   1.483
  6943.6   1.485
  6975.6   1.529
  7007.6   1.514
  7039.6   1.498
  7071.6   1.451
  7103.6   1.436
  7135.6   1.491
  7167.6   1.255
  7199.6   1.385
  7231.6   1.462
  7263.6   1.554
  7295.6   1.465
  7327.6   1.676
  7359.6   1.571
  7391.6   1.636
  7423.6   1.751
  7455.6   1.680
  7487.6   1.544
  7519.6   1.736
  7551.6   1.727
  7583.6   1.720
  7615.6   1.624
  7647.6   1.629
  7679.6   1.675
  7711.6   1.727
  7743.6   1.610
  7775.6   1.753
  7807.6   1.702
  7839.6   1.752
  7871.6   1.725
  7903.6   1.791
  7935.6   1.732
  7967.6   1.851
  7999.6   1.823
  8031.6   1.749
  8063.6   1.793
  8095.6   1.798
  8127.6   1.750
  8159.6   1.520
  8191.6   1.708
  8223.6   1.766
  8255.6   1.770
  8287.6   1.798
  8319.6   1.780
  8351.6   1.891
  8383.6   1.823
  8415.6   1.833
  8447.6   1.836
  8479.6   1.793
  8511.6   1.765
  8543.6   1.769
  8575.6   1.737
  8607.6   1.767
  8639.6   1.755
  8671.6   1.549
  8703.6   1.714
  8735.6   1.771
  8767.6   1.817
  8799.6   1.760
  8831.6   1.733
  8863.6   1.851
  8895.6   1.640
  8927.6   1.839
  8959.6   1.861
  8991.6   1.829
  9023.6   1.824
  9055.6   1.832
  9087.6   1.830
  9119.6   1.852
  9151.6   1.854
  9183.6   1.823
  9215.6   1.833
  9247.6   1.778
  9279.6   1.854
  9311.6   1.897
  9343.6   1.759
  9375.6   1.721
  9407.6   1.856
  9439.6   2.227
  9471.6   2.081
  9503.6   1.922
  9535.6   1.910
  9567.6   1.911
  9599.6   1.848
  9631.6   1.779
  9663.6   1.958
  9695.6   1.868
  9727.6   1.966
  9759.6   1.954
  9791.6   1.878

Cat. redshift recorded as 0.39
